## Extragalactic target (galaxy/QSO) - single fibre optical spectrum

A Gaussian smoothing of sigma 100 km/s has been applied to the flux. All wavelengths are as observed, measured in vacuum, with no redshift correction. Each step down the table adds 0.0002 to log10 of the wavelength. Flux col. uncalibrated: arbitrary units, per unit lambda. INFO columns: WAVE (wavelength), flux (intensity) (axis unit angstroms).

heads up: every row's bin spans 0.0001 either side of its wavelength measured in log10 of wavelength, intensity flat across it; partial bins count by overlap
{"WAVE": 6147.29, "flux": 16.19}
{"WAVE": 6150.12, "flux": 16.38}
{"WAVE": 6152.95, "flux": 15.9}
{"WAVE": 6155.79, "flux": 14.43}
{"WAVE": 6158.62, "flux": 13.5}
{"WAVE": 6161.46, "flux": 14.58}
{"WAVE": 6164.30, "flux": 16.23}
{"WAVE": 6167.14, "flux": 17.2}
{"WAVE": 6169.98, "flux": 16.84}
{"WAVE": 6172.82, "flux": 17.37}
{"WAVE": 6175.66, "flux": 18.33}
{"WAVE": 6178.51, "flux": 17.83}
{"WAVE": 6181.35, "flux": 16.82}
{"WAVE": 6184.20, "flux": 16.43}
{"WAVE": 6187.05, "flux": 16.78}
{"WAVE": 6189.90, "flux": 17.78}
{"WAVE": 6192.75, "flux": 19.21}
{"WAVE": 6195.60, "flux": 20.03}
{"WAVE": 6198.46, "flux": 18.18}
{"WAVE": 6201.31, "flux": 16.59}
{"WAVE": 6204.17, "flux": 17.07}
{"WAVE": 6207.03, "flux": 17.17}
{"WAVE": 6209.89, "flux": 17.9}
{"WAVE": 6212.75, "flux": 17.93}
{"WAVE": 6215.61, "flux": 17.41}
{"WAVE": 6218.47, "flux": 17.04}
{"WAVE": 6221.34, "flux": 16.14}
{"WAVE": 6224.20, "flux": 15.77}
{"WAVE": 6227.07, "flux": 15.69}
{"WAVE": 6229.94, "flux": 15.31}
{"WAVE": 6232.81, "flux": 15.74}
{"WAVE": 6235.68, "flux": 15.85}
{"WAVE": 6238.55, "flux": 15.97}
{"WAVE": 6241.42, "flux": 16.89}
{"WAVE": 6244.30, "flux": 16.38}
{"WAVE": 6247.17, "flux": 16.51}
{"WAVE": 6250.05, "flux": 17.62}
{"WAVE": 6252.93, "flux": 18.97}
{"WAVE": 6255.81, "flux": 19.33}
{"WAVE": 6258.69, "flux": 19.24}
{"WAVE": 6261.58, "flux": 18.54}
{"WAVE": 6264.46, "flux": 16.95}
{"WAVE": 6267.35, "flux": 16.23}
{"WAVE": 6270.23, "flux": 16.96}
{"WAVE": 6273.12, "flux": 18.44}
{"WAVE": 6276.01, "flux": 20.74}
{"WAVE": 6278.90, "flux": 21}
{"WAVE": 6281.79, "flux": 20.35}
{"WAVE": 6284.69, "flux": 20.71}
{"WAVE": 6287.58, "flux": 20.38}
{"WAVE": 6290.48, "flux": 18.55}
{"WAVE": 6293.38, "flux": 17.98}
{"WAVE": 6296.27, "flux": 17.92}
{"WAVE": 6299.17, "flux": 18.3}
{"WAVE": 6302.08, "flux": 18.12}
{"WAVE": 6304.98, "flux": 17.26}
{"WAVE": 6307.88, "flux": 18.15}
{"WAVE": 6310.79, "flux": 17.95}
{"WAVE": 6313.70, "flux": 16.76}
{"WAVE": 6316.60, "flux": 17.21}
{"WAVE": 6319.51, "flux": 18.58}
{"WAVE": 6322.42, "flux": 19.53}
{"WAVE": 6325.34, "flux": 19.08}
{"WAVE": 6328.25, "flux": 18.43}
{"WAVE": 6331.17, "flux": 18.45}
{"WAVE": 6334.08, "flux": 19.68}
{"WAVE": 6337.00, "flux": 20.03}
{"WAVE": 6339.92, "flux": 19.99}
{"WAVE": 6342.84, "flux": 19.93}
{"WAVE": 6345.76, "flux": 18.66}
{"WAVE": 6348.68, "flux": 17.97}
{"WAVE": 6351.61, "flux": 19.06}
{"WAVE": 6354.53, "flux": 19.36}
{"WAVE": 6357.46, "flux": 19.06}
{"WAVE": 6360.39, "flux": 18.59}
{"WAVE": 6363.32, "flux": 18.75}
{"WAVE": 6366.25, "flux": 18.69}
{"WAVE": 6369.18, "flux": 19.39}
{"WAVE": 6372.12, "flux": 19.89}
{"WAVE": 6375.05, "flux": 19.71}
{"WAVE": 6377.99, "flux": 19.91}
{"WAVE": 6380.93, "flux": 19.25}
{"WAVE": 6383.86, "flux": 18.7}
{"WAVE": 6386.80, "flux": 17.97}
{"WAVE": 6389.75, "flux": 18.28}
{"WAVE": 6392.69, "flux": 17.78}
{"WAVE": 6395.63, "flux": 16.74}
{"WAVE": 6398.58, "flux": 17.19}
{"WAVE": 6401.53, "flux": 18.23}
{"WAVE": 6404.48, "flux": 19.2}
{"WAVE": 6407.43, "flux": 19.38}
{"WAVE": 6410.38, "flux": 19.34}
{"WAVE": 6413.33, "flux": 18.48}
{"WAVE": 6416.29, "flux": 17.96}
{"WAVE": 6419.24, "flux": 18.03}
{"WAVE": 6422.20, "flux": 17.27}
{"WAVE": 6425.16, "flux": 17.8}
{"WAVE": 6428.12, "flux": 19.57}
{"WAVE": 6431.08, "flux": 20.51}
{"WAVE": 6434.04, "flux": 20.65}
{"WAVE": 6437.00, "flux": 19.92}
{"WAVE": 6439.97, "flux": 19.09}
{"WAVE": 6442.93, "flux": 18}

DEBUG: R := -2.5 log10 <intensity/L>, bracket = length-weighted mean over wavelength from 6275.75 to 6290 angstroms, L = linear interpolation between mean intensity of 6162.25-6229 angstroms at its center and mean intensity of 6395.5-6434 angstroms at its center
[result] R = -0.15 mag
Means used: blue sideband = 17.3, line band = 20.5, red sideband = 18.6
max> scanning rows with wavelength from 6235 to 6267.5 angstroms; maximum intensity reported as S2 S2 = 19.33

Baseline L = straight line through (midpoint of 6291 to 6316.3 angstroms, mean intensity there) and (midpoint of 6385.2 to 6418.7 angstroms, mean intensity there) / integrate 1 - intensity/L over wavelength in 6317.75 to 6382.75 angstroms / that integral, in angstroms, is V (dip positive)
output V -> -4.20 angstroms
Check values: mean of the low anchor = 17.8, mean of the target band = 19.2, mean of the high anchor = 18.2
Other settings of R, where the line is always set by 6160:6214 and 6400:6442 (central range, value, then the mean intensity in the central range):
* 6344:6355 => -0.02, 18.7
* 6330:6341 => -0.07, 19.6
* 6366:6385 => -0.04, 19.4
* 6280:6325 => -0.02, 18.5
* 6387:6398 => 0.07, 17.6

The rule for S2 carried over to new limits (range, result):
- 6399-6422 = 19.38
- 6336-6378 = 20.03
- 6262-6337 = 21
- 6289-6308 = 18.55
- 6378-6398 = 19.25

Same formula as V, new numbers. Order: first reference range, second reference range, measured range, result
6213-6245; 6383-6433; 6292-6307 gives -0.7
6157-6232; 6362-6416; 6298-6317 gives 0.3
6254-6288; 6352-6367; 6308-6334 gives 0.9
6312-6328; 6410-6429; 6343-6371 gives -1.0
